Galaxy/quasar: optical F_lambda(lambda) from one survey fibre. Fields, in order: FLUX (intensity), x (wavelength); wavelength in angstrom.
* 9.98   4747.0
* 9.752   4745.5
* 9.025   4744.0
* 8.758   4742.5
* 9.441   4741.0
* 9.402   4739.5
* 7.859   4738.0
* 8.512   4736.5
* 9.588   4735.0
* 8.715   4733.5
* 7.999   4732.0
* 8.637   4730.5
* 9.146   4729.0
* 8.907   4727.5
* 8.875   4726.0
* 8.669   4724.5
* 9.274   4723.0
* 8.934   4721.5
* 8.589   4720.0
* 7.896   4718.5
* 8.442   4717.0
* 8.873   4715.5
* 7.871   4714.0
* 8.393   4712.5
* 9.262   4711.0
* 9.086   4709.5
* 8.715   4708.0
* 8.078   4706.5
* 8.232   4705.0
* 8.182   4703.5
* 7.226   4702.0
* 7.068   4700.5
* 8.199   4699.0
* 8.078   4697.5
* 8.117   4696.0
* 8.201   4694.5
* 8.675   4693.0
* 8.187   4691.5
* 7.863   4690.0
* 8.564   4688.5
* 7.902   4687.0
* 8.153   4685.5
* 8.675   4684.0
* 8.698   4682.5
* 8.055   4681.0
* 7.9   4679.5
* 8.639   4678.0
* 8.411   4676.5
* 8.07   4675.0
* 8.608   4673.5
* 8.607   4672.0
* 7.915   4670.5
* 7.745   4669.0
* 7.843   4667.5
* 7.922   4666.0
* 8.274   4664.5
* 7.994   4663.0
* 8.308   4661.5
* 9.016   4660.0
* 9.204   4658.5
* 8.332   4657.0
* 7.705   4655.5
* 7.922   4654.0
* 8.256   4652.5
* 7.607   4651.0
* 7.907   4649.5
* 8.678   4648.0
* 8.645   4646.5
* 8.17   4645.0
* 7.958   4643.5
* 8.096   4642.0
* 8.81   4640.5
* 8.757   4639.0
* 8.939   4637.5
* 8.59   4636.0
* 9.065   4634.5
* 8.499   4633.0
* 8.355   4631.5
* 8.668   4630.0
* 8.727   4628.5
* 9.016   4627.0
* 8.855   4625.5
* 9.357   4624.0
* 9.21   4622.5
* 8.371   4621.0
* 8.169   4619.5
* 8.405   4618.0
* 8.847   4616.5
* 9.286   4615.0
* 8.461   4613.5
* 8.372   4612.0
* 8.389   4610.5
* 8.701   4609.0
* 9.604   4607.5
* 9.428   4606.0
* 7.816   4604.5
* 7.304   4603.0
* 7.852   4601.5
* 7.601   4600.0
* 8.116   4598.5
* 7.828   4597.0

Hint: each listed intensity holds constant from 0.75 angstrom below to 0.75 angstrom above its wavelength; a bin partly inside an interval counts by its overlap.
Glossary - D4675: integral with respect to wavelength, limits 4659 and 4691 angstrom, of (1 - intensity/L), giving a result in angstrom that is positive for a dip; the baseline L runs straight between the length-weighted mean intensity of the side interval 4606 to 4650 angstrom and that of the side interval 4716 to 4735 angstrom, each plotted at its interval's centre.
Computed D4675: 1.61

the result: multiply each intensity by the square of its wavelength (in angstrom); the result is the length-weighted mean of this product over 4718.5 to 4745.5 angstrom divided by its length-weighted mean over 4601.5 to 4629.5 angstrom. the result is 1.07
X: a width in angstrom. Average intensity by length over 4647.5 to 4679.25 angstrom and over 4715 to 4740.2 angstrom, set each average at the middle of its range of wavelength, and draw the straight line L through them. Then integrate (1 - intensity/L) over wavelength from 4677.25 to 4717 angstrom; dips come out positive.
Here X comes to 1.0 angstrom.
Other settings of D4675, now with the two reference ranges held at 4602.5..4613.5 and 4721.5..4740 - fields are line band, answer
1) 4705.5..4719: 0.37 angstrom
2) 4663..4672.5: 0.69 angstrom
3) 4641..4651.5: 0.54 angstrom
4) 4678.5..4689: 0.50 angstrom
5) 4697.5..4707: 0.97 angstrom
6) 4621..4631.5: -0.38 angstrom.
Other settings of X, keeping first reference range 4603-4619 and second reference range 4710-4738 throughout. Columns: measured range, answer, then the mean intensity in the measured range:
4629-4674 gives 1.6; 8.35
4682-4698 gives 0.7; 8.28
